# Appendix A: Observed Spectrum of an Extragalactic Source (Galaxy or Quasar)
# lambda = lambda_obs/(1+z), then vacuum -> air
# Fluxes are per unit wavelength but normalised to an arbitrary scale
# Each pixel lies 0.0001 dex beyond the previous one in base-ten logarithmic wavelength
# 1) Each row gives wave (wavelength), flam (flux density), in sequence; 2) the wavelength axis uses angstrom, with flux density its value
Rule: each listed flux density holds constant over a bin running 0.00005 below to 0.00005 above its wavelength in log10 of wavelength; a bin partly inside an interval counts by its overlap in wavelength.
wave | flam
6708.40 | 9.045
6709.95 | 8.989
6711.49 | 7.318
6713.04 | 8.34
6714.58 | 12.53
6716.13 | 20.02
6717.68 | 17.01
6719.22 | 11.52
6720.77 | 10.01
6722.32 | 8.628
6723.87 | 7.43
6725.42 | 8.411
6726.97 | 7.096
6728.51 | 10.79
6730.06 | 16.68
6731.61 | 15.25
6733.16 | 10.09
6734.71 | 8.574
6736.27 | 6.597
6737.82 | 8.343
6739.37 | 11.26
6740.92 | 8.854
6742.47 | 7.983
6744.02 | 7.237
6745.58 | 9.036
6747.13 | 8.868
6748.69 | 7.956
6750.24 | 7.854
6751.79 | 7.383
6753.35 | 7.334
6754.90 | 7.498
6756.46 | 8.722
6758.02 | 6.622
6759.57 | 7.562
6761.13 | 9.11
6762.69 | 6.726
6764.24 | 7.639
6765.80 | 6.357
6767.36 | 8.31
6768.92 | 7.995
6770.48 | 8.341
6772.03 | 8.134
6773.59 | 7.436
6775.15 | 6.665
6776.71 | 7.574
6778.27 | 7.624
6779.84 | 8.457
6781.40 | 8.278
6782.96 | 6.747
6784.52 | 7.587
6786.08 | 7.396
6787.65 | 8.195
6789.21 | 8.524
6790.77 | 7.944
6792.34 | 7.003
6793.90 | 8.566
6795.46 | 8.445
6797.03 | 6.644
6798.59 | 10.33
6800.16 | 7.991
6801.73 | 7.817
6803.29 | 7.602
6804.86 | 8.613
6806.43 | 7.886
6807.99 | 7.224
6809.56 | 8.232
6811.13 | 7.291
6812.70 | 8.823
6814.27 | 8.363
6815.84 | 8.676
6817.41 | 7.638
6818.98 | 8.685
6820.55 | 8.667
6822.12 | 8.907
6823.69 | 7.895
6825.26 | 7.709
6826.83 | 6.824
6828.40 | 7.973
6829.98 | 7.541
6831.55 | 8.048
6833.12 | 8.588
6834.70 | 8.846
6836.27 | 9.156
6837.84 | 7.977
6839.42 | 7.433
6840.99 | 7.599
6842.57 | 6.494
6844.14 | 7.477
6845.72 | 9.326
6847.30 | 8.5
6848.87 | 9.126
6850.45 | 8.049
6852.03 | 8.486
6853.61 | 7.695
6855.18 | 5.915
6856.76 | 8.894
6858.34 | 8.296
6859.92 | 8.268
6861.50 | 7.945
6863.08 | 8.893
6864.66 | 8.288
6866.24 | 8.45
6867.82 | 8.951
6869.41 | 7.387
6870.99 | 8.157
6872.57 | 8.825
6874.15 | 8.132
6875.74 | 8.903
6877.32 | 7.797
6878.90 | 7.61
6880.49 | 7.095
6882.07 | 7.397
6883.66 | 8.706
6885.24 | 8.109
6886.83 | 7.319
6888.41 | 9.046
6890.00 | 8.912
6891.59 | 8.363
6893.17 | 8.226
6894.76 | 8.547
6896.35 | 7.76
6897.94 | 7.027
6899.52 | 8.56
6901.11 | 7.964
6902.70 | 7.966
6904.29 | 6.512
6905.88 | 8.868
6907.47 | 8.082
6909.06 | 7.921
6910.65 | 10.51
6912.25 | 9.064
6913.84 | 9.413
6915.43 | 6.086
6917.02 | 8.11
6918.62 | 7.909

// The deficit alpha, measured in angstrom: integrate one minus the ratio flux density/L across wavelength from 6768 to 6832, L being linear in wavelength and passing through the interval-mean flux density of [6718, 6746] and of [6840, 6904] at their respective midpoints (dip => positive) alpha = 7.12 angstrom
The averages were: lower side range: 9.78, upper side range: 8.1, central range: 7.96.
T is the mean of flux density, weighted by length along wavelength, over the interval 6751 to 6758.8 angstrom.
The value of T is 7.51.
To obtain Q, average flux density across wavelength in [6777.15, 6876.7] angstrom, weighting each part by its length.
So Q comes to 8.1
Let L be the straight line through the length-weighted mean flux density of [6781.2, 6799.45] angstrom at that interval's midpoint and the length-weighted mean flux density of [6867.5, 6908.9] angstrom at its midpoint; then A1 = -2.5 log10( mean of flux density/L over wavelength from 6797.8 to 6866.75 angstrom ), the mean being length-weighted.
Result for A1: -0.02 mag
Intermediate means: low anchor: 7.96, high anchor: 8.07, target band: 8.15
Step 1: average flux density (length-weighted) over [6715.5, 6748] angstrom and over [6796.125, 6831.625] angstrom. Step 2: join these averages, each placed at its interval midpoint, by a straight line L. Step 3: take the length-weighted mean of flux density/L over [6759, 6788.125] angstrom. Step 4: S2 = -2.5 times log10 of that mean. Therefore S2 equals 0.20 mag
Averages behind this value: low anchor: 10.4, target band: 7.69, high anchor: 8.06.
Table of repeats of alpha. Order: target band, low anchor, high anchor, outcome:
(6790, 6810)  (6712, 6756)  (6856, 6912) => 2.5 angstrom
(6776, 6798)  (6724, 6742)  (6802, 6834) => 2.4 angstrom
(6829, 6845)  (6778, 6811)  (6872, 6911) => 0.2 angstrom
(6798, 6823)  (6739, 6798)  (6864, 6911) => -1.0 angstrom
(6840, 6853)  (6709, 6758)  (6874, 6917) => 0.8 angstrom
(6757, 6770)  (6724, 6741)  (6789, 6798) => 2.0 angstrom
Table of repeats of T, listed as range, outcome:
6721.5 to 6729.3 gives 8.5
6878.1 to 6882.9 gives 7.37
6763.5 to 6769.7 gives 7.57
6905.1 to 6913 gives 8.88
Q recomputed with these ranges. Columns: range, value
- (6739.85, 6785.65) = 7.81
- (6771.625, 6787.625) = 7.6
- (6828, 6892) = 8.14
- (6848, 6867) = 8.2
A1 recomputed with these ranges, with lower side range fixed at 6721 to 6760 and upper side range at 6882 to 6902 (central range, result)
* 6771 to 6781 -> 0.138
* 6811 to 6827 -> 0.040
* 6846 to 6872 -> 0.013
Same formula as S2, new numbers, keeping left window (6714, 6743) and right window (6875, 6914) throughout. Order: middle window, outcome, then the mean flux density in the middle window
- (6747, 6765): 0.328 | 7.73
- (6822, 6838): 0.143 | 8.11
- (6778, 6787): 0.289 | 7.68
